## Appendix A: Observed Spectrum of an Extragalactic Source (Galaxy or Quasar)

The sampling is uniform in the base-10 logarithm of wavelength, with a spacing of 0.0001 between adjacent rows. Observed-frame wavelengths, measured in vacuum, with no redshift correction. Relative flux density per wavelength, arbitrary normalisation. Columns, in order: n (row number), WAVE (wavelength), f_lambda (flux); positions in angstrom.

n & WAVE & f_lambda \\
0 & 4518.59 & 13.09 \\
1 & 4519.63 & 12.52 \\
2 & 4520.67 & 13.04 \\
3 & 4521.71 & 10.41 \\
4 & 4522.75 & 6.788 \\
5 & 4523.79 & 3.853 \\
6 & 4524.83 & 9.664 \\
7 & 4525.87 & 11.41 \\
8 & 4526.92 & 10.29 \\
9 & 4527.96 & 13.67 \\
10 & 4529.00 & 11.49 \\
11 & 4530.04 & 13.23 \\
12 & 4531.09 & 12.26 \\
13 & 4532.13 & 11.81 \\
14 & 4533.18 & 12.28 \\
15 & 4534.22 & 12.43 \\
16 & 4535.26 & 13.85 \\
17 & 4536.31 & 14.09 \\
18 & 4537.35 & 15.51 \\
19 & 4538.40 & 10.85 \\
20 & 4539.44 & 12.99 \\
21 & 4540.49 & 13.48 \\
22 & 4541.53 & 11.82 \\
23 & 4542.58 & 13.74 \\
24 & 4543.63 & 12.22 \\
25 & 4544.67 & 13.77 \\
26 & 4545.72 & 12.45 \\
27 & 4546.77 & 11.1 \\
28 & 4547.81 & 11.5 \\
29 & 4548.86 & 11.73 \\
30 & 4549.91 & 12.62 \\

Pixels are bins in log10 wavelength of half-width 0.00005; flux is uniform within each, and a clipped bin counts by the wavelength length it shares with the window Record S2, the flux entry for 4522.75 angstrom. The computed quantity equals 6.788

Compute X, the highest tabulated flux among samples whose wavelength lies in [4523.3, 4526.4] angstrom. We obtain 11.41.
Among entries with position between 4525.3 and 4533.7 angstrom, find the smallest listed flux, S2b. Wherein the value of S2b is 10.29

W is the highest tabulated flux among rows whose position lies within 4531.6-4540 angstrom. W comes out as 15.51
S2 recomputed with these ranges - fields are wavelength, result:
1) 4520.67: 13.04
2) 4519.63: 12.52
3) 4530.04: 13.23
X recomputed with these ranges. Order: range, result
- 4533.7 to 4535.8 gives 13.85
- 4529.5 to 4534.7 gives 13.23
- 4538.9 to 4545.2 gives 13.77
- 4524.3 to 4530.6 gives 13.67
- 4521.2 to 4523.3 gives 10.41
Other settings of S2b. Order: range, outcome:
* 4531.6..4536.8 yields 11.81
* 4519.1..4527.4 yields 3.853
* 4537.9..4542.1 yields 10.85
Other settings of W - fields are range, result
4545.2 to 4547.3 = 12.45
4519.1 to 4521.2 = 13.04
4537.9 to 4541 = 13.48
